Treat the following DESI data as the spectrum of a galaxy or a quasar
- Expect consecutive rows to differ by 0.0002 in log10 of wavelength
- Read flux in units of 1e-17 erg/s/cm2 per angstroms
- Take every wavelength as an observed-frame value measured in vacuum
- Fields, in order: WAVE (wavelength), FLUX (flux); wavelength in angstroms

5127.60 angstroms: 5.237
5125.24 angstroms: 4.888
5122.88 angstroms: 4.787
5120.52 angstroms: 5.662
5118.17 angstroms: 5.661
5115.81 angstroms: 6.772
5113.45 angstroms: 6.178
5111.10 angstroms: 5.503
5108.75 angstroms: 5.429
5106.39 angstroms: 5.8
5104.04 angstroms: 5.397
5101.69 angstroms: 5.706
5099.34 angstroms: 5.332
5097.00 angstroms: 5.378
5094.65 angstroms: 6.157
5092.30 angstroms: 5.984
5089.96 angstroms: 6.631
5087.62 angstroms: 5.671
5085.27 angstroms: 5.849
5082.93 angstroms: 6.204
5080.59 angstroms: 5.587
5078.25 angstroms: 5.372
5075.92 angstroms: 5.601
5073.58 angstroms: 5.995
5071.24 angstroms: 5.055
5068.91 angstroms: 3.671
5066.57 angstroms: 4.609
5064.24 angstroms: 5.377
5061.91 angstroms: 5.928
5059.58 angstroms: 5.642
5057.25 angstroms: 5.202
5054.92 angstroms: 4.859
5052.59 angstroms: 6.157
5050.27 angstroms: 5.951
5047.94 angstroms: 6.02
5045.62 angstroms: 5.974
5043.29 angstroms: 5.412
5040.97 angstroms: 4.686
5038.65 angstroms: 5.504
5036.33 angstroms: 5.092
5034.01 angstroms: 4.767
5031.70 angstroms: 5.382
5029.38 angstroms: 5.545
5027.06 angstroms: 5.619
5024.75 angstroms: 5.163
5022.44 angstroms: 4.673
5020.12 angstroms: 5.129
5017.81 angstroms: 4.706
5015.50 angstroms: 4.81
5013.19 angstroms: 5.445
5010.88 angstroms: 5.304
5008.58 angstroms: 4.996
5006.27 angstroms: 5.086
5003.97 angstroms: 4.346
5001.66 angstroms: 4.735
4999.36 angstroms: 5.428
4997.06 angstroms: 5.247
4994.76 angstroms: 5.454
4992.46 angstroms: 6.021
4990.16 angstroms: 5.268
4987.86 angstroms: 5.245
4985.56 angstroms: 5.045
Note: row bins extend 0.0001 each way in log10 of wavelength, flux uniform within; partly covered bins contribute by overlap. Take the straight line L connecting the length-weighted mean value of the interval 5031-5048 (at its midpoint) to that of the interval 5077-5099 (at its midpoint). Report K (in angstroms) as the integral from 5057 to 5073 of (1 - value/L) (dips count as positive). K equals 1.4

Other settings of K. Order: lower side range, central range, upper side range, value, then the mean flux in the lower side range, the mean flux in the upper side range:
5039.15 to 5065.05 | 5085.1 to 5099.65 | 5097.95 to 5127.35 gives -0.82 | 5.57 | 5.58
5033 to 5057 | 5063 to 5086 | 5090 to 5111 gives 1.03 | 5.44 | 5.69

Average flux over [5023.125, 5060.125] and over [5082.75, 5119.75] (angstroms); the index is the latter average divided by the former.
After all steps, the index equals 1.08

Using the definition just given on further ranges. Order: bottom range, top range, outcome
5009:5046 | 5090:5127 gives 1.09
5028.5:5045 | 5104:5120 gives 1.12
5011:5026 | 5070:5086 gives 1.13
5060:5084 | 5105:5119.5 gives 1.10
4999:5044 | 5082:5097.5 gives 1.18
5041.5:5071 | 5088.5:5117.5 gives 1.09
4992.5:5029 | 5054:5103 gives 1.08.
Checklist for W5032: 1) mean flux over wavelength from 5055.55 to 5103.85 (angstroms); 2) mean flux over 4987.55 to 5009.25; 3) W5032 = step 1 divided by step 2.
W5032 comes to 1.07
